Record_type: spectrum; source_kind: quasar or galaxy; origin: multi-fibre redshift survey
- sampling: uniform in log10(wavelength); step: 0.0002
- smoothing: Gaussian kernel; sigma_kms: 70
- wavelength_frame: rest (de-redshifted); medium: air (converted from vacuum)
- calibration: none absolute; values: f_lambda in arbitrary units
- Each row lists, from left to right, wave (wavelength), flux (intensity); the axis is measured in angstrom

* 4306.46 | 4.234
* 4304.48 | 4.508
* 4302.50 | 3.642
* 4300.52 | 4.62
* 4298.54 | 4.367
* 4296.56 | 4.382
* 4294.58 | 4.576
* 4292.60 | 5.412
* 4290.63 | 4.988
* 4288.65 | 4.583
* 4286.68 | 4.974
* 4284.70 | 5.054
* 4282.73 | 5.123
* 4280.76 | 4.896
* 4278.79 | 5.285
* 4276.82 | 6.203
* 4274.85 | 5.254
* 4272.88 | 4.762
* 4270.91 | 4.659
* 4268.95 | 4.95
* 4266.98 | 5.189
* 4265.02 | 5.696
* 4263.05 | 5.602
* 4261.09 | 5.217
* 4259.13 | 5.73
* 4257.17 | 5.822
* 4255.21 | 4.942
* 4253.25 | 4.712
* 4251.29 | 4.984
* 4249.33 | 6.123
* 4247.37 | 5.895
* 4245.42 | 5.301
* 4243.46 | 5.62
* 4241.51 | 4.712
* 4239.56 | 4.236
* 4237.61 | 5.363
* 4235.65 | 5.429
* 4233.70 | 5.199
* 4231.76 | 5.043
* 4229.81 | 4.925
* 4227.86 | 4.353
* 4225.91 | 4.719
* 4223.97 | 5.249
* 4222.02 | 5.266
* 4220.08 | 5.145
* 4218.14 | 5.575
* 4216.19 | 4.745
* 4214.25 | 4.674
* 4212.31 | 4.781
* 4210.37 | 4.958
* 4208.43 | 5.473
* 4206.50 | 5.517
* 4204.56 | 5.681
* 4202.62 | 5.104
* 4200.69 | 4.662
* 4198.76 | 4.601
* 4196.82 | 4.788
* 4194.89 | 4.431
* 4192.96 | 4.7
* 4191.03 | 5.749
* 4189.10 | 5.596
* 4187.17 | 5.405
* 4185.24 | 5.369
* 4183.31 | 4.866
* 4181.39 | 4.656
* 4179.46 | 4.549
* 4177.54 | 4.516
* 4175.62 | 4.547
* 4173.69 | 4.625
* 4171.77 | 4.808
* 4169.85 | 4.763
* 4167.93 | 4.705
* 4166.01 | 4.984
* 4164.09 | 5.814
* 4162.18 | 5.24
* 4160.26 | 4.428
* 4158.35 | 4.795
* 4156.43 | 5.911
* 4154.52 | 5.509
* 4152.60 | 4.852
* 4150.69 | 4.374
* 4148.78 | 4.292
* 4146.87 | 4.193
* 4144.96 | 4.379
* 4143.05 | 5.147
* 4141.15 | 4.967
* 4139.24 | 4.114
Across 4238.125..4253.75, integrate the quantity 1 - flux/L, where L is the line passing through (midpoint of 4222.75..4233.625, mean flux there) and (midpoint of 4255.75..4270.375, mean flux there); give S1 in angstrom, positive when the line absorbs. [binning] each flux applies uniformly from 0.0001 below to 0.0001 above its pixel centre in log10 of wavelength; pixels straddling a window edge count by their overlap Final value -0.2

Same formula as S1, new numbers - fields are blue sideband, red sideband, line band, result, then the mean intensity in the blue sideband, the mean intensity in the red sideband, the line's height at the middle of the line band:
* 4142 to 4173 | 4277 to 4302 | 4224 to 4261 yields -2.26 angstrom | 4.89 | 4.87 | 4.88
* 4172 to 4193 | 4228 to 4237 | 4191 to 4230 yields 0.33 angstrom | 4.97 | 5.08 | 5.03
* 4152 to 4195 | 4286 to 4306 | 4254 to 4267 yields -2.08 angstrom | 5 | 4.59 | 4.71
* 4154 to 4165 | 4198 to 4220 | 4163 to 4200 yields 1.92 angstrom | 5.27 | 5.08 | 5.19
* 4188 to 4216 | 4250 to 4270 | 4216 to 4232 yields 0.39 angstrom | 5.04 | 5.3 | 5.14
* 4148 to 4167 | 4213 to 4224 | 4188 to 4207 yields -0.03 angstrom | 5.03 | 5.09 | 5.07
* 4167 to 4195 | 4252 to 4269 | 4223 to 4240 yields 0.68 angstrom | 4.9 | 5.33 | 5.17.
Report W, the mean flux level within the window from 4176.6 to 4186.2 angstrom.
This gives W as 4.79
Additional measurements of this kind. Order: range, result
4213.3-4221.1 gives 5.04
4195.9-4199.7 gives 4.69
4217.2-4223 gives 5.33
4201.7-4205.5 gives 5.39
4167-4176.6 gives 4.69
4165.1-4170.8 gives 4.81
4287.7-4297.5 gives 4.79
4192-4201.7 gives 4.64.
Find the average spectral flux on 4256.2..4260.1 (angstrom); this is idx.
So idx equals 5.78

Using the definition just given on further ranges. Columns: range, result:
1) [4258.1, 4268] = 5.49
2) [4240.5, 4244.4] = 5.16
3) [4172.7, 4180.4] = 4.56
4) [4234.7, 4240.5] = 5.01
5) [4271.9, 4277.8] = 5.4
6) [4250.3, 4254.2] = 4.85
